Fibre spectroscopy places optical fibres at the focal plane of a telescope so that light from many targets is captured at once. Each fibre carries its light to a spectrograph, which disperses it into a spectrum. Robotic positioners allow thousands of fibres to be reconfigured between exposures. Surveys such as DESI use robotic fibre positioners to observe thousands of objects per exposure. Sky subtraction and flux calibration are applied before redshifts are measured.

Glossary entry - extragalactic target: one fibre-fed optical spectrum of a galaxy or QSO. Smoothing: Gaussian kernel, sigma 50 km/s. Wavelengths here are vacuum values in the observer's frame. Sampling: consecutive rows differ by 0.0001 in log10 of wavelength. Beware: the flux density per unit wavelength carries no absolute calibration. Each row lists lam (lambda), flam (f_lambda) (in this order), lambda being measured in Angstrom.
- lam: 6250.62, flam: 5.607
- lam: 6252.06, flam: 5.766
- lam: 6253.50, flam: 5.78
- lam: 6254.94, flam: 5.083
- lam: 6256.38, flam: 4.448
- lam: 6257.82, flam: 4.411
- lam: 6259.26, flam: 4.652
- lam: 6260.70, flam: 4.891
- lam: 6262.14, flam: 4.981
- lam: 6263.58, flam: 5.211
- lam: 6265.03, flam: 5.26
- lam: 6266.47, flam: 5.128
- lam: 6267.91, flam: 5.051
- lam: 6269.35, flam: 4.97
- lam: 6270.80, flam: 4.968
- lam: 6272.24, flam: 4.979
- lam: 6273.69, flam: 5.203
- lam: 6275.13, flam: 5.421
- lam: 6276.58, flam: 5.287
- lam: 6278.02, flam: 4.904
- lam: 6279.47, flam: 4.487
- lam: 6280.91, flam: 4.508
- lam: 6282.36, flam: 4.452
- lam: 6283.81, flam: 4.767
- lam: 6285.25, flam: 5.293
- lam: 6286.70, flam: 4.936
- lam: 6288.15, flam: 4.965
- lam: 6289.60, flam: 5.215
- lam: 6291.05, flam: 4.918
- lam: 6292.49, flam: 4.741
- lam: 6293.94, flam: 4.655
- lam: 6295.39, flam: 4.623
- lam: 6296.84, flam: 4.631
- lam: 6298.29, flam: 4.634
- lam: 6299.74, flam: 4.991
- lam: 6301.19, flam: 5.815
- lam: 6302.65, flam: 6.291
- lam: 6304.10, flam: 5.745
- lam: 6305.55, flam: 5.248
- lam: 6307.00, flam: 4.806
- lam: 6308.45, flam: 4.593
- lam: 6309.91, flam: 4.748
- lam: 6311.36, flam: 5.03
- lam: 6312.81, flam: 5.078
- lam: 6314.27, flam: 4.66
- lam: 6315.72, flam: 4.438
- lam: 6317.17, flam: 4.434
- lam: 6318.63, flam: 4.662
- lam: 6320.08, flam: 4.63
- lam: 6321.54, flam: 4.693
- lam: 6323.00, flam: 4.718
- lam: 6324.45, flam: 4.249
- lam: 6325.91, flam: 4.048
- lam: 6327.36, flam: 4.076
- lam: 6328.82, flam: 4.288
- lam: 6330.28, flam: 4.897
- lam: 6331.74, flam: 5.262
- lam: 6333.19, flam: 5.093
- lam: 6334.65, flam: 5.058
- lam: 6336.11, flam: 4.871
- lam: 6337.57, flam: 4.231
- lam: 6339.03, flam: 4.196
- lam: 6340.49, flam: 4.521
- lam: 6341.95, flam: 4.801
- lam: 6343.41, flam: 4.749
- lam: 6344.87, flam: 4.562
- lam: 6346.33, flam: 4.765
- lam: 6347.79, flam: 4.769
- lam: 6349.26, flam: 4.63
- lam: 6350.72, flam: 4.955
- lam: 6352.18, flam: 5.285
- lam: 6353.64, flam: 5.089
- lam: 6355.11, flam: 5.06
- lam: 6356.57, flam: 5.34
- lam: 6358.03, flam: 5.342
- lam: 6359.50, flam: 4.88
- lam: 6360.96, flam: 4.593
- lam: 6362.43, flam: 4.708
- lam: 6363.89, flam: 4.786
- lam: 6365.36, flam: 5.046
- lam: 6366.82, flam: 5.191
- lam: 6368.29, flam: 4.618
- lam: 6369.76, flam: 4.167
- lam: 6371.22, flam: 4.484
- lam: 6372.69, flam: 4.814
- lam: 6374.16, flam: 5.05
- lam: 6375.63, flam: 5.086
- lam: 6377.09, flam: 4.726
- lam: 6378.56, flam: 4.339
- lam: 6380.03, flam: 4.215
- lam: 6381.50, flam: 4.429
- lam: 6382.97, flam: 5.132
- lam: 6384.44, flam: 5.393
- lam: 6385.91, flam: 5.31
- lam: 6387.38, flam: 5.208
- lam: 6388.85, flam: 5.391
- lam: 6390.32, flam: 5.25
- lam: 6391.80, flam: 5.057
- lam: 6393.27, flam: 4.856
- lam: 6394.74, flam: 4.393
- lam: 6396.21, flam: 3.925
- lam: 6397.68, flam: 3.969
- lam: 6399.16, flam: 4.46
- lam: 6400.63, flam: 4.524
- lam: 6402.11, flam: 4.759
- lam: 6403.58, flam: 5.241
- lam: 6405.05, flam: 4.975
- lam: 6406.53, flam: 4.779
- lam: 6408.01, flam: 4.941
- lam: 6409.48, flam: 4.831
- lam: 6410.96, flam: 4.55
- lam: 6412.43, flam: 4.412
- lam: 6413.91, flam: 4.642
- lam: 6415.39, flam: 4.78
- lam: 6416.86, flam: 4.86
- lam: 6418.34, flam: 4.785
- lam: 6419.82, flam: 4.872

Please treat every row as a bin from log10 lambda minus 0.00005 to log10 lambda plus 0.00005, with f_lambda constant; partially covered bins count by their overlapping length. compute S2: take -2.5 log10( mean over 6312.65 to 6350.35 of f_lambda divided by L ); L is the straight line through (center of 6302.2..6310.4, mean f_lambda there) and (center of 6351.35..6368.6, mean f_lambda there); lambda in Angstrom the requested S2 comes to 0.11 mag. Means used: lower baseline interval 5.22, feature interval 4.63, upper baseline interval 5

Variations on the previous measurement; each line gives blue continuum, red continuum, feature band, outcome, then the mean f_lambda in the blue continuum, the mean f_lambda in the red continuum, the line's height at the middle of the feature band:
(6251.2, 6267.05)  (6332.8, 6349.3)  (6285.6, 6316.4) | -0.03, 5.06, 4.68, 4.87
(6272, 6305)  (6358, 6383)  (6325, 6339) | 0.06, 5.02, 4.73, 4.87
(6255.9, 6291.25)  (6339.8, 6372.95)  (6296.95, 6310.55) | -0.06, 4.94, 4.83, 4.9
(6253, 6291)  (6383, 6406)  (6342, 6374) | 0.01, 4.97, 4.86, 4.89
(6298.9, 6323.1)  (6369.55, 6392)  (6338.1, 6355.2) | 0.04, 4.98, 4.89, 4.93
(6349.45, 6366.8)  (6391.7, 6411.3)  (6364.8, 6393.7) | -0.01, 5.01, 4.65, 4.83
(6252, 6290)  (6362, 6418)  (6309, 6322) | 0.05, 4.99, 4.77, 4.91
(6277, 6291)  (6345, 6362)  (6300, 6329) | 0.02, 4.85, 4.95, 4.9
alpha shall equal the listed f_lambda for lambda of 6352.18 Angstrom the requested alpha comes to 5.285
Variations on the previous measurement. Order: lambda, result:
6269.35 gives 4.97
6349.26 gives 4.63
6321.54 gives 4.693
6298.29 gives 4.634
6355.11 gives 5.06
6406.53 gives 4.779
